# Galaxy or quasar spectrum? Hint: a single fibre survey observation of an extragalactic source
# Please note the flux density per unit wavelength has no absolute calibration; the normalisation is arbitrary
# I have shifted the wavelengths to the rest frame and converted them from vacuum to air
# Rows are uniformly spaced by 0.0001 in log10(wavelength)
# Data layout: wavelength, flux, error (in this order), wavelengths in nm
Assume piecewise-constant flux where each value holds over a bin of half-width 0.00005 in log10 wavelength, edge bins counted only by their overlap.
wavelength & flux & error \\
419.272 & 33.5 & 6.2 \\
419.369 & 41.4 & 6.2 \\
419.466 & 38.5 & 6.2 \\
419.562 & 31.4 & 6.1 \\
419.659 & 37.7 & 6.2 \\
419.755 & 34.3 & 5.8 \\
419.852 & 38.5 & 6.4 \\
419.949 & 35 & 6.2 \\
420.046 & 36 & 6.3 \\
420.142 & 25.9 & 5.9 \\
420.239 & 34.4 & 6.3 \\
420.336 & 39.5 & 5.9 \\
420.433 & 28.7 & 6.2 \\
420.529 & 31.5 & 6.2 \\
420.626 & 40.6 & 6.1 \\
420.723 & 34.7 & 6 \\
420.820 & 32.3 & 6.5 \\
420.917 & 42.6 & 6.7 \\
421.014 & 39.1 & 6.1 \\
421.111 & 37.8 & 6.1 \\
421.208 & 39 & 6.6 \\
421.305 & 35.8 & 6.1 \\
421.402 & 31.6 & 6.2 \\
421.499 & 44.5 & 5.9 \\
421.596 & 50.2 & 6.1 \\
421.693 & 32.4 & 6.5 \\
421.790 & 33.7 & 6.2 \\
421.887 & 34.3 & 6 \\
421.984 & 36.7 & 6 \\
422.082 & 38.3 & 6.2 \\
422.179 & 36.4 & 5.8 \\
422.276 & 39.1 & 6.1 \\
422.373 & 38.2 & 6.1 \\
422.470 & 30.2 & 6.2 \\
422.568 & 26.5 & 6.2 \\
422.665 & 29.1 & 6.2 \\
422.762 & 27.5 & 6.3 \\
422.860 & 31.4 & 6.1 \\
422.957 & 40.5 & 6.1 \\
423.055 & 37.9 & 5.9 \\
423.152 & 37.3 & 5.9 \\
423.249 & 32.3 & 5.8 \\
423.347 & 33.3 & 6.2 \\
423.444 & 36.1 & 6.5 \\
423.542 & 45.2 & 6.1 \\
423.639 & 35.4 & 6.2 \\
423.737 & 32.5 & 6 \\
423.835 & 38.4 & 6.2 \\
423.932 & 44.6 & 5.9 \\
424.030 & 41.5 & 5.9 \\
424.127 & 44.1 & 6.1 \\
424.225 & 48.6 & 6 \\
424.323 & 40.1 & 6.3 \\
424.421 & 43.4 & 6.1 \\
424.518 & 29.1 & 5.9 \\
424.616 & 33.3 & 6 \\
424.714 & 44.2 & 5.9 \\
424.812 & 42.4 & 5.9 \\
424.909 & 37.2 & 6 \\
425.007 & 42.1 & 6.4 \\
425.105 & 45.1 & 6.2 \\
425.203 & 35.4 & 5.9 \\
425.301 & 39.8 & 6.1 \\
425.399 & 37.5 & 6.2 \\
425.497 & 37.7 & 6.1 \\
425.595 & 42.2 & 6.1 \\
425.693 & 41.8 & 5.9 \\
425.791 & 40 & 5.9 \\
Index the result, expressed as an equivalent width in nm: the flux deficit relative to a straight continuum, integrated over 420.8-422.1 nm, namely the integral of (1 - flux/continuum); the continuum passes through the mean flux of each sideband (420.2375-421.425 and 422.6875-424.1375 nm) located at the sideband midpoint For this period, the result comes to -0.06 nm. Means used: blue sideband 36.1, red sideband 36.9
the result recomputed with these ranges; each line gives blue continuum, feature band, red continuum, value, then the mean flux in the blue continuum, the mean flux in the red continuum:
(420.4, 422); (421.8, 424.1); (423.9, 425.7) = 0.168 nm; 36.9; 40.5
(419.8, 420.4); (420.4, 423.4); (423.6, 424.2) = 0.114 nm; 34.7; 39.8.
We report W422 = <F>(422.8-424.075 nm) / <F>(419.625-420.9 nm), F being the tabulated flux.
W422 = 1.1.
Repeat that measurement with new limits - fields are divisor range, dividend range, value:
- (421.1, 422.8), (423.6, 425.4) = 1.12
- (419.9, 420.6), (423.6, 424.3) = 1.23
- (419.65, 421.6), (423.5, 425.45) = 1.10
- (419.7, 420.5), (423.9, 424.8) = 1.20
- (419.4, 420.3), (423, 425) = 1.12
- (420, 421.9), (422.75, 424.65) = 1.04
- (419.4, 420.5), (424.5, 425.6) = 1.13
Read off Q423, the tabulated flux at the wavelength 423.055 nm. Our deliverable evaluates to 37.9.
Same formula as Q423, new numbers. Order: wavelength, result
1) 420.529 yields 31.5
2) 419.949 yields 35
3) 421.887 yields 34.3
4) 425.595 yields 42.2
